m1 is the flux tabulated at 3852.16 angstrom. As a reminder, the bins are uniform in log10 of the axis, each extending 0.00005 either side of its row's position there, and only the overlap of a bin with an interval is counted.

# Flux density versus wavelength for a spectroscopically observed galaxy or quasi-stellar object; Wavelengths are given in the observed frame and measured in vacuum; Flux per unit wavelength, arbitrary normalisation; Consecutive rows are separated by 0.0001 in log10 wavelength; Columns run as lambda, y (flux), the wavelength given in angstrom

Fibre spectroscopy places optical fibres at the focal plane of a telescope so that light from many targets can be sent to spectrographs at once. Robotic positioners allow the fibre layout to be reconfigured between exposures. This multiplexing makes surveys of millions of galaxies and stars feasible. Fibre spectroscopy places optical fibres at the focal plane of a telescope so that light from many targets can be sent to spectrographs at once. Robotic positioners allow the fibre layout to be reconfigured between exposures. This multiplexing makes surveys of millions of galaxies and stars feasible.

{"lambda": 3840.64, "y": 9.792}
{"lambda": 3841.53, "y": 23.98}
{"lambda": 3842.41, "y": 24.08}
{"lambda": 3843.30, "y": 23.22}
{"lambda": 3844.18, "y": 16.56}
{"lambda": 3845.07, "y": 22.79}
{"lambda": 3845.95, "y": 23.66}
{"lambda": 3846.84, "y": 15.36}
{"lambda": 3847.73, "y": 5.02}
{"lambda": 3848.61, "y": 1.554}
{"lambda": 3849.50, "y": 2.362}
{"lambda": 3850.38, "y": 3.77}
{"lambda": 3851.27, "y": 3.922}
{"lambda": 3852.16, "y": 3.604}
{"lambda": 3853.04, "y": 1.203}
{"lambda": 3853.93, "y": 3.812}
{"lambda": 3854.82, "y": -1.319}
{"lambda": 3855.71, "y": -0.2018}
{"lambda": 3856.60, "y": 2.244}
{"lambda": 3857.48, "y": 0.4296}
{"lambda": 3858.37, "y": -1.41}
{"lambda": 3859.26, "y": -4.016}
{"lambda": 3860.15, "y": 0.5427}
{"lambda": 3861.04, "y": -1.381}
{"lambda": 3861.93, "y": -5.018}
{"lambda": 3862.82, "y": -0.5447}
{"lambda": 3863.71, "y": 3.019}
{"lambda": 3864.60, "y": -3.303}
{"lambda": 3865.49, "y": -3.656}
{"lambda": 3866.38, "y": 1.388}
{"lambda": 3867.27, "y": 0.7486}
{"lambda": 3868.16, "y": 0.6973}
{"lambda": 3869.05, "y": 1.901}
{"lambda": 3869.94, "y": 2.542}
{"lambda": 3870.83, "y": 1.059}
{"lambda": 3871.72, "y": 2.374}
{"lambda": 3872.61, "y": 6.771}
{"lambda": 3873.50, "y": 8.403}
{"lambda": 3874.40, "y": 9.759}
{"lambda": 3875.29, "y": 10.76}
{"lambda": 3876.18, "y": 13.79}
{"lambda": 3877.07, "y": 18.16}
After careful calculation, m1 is 3.604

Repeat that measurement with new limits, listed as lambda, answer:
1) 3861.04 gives -1.381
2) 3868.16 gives 0.6973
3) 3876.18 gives 13.79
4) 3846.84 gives 15.36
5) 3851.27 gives 3.922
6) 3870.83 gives 1.059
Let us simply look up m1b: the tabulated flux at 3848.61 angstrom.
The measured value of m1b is 1.554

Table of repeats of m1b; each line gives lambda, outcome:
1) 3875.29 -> 10.76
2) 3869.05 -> 1.901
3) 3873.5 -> 8.403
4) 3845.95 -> 23.66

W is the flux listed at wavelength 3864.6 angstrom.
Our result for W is -3.303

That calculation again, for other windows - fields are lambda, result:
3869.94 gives 2.542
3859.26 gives -4.016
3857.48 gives 0.4296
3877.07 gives 18.16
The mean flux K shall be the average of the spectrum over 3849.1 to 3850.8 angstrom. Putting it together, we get 3.09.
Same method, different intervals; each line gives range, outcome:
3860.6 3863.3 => -2.25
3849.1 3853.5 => 2.98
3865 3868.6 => -0.245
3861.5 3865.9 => -1.88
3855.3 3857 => 1.01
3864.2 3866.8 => -1.86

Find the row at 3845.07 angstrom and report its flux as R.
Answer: 22.79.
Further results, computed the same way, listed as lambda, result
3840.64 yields 9.792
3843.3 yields 23.22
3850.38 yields 3.77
